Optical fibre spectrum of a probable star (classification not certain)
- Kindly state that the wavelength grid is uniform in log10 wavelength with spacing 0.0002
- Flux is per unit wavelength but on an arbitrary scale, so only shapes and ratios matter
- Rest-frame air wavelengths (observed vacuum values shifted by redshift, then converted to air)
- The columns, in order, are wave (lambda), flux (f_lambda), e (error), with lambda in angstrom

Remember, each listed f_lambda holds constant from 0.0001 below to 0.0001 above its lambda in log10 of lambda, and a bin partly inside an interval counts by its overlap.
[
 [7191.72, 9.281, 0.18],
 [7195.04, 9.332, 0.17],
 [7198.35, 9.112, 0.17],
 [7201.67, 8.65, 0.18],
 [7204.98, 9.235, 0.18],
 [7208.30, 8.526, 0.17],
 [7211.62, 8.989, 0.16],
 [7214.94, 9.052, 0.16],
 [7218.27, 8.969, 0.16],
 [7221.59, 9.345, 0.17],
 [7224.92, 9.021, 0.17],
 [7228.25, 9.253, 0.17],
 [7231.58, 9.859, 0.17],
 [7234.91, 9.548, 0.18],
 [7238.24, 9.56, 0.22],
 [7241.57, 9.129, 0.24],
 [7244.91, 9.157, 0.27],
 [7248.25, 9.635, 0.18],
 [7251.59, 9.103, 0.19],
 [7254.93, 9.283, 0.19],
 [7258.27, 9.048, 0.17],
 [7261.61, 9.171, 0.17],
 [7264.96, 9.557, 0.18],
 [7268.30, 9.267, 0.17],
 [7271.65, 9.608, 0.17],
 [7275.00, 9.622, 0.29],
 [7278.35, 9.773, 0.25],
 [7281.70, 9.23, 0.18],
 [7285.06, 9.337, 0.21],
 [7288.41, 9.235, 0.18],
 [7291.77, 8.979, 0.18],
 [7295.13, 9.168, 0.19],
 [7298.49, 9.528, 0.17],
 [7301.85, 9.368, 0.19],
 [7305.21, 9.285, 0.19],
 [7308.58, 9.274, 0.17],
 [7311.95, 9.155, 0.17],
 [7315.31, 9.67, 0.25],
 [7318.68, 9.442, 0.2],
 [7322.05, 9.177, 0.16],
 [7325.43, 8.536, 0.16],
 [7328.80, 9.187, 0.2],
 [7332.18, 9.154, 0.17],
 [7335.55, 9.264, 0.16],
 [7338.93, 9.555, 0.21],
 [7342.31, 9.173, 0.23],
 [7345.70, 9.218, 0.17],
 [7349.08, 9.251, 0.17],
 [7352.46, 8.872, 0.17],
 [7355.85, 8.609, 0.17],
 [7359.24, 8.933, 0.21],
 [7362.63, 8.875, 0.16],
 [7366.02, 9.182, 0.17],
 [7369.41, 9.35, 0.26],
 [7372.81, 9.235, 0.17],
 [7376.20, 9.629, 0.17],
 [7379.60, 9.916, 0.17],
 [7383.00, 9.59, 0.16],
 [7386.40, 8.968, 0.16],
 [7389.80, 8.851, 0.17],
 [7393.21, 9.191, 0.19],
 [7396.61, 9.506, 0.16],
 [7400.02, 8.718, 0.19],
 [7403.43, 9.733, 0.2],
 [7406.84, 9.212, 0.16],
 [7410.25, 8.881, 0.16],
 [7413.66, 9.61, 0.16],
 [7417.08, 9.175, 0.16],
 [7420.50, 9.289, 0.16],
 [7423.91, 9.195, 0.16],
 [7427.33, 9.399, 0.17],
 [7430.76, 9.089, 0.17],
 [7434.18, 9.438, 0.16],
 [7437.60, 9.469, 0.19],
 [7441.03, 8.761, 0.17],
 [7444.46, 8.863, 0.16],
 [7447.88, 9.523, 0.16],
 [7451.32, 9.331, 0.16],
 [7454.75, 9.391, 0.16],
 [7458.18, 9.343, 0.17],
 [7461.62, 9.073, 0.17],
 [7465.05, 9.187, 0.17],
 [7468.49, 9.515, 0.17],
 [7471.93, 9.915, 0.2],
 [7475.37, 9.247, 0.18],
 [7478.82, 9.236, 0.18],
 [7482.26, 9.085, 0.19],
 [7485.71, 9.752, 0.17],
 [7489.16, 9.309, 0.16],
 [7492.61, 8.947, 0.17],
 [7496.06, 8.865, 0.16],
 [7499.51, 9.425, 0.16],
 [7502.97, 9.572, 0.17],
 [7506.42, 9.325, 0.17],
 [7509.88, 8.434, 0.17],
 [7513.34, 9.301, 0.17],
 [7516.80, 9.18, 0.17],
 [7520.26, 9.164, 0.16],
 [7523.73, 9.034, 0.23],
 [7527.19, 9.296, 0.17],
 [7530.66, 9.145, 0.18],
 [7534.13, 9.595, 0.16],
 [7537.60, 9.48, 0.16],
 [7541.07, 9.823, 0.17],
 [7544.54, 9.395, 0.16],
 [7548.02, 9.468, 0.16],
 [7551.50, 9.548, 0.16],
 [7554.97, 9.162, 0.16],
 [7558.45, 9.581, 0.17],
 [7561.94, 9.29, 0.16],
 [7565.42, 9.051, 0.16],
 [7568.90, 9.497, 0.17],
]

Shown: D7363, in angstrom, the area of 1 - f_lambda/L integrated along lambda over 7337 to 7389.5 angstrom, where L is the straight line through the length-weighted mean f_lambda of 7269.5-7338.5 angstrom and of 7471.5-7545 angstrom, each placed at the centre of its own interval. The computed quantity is 0.5 angstrom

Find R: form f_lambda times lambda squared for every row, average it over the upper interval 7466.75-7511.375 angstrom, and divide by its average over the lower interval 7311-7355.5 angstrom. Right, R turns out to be 1.05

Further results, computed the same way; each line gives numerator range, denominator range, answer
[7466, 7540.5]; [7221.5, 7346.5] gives 1.06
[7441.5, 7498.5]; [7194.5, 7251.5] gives 1.08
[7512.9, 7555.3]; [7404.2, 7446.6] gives 1.05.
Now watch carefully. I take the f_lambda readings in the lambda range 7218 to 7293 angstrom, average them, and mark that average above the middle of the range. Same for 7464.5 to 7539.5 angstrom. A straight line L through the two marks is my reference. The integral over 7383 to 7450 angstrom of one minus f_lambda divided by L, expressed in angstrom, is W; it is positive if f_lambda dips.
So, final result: 0.6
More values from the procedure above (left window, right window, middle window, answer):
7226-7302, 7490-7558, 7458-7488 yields -0.2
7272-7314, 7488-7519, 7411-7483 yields -0.7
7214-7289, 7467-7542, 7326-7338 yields 0.2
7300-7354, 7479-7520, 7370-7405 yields -0.4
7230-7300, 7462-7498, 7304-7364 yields 1.3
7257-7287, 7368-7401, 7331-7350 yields 0.1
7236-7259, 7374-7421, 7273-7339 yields 0.0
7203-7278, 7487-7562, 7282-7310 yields 0.0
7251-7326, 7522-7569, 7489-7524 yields 0.9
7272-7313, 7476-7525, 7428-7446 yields 0.2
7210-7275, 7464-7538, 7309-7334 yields 0.3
